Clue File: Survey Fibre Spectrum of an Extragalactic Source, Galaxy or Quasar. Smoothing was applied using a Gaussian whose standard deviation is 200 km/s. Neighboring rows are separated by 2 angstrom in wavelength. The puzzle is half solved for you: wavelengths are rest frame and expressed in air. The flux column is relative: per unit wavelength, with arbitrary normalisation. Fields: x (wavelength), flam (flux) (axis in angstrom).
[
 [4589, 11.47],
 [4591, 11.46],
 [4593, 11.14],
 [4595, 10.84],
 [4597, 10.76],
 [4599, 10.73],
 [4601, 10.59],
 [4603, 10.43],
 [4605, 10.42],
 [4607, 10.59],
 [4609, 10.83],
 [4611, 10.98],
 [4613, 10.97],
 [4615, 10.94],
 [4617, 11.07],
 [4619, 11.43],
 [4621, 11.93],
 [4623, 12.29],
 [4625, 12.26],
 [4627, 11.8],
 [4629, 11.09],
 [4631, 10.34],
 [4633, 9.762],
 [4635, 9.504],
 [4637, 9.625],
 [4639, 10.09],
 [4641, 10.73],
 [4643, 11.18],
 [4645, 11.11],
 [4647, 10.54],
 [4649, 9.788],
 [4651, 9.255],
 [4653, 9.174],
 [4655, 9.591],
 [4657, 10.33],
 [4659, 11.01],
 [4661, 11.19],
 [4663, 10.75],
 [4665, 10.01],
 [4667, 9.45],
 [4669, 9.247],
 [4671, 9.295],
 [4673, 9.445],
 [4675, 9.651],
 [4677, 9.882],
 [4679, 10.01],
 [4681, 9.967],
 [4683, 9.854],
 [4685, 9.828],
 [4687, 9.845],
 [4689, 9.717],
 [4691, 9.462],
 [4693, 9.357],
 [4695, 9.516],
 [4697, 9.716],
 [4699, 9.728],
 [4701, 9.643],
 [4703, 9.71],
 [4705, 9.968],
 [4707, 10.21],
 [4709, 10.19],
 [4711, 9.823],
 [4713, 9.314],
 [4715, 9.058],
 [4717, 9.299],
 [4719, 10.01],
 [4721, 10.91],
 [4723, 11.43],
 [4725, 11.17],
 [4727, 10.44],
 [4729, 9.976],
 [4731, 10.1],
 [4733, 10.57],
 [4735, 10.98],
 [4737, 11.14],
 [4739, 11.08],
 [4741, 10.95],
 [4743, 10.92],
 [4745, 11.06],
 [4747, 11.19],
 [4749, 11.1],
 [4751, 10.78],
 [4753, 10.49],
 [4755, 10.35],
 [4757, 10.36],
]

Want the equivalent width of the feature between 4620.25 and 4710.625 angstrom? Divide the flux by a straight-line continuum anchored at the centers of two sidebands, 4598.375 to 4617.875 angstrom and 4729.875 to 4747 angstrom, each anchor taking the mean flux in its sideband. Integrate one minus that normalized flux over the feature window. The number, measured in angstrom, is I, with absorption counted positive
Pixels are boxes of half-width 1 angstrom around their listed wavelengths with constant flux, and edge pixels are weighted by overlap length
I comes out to 5.5 angstrom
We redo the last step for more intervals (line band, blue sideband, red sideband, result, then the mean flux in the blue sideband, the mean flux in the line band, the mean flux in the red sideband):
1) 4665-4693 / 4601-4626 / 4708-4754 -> 2.9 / 11.2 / 9.67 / 10.5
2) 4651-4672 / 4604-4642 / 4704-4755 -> 1.5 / 10.9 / 9.97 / 10.5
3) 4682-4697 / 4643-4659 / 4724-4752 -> 1.1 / 10.1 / 9.66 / 10.8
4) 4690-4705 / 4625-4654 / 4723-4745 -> 1.4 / 10.4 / 9.62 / 10.8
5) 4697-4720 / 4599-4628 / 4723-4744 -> 2.4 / 11.2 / 9.72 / 10.8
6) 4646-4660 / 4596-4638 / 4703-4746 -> 1.0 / 10.9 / 9.96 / 10.4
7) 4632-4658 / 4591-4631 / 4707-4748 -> 2.1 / 11.1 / 10.1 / 10.5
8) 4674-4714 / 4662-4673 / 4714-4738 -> 1.1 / 9.72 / 9.77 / 10.4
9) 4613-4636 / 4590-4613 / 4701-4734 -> -1.0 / 10.8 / 11.1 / 10.1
